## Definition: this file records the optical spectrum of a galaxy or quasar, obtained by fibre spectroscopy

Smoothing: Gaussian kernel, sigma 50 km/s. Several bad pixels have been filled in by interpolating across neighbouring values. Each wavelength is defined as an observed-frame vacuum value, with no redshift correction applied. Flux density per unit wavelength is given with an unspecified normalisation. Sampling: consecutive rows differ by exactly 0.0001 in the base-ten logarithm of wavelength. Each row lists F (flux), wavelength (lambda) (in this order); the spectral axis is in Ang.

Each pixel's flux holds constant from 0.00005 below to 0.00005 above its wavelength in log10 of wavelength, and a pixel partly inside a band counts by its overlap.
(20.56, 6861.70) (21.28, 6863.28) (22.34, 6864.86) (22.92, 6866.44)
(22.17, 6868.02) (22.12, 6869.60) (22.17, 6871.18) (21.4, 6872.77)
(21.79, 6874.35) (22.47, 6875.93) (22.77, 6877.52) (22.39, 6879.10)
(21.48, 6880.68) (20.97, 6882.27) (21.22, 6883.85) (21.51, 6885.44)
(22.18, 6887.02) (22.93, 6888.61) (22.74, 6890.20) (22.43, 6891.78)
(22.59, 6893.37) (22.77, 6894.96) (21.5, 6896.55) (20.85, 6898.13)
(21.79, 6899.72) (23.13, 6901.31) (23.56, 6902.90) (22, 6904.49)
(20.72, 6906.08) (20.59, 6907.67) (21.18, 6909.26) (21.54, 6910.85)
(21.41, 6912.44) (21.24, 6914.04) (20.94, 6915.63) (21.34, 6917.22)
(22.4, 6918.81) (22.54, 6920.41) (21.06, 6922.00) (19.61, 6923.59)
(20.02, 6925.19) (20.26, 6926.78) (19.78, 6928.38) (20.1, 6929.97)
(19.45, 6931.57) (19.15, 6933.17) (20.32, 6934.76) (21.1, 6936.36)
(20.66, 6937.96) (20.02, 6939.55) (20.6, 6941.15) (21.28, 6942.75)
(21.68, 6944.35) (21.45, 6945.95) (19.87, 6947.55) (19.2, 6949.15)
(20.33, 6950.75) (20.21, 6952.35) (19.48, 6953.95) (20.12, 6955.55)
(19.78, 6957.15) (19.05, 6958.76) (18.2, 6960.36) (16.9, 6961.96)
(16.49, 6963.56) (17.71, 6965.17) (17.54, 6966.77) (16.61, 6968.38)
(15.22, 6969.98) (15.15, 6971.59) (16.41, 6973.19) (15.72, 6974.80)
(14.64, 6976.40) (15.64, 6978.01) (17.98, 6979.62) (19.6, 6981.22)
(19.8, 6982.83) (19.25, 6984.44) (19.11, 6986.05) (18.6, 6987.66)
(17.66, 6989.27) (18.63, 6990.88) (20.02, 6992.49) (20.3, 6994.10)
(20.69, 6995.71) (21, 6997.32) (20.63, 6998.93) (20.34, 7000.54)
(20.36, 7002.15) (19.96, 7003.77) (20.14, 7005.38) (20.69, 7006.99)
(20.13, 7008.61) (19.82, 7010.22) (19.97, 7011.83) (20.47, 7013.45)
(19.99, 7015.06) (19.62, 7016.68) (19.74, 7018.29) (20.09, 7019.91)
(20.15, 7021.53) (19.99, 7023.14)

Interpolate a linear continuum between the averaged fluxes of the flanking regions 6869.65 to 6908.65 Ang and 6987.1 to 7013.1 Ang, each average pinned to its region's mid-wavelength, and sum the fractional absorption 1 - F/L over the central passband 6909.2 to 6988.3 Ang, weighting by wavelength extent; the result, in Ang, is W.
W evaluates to 6.0 Ang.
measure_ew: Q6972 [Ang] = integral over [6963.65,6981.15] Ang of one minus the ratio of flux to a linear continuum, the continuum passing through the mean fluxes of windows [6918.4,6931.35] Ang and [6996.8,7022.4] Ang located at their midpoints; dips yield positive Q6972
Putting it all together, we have 3.4 Ang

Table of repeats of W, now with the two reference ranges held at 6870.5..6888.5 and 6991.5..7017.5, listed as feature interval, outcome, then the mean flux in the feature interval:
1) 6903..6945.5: 0.9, 20.9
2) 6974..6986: 1.7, 17.6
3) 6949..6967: 1.8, 18.8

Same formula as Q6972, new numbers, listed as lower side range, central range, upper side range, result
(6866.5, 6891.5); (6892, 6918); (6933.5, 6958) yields -0.4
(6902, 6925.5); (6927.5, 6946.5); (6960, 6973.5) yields -1.2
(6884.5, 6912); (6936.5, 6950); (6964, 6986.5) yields -1.0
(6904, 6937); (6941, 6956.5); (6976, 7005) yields -0.2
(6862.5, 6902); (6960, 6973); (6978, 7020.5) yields 2.4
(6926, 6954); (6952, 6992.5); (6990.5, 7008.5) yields 4.9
